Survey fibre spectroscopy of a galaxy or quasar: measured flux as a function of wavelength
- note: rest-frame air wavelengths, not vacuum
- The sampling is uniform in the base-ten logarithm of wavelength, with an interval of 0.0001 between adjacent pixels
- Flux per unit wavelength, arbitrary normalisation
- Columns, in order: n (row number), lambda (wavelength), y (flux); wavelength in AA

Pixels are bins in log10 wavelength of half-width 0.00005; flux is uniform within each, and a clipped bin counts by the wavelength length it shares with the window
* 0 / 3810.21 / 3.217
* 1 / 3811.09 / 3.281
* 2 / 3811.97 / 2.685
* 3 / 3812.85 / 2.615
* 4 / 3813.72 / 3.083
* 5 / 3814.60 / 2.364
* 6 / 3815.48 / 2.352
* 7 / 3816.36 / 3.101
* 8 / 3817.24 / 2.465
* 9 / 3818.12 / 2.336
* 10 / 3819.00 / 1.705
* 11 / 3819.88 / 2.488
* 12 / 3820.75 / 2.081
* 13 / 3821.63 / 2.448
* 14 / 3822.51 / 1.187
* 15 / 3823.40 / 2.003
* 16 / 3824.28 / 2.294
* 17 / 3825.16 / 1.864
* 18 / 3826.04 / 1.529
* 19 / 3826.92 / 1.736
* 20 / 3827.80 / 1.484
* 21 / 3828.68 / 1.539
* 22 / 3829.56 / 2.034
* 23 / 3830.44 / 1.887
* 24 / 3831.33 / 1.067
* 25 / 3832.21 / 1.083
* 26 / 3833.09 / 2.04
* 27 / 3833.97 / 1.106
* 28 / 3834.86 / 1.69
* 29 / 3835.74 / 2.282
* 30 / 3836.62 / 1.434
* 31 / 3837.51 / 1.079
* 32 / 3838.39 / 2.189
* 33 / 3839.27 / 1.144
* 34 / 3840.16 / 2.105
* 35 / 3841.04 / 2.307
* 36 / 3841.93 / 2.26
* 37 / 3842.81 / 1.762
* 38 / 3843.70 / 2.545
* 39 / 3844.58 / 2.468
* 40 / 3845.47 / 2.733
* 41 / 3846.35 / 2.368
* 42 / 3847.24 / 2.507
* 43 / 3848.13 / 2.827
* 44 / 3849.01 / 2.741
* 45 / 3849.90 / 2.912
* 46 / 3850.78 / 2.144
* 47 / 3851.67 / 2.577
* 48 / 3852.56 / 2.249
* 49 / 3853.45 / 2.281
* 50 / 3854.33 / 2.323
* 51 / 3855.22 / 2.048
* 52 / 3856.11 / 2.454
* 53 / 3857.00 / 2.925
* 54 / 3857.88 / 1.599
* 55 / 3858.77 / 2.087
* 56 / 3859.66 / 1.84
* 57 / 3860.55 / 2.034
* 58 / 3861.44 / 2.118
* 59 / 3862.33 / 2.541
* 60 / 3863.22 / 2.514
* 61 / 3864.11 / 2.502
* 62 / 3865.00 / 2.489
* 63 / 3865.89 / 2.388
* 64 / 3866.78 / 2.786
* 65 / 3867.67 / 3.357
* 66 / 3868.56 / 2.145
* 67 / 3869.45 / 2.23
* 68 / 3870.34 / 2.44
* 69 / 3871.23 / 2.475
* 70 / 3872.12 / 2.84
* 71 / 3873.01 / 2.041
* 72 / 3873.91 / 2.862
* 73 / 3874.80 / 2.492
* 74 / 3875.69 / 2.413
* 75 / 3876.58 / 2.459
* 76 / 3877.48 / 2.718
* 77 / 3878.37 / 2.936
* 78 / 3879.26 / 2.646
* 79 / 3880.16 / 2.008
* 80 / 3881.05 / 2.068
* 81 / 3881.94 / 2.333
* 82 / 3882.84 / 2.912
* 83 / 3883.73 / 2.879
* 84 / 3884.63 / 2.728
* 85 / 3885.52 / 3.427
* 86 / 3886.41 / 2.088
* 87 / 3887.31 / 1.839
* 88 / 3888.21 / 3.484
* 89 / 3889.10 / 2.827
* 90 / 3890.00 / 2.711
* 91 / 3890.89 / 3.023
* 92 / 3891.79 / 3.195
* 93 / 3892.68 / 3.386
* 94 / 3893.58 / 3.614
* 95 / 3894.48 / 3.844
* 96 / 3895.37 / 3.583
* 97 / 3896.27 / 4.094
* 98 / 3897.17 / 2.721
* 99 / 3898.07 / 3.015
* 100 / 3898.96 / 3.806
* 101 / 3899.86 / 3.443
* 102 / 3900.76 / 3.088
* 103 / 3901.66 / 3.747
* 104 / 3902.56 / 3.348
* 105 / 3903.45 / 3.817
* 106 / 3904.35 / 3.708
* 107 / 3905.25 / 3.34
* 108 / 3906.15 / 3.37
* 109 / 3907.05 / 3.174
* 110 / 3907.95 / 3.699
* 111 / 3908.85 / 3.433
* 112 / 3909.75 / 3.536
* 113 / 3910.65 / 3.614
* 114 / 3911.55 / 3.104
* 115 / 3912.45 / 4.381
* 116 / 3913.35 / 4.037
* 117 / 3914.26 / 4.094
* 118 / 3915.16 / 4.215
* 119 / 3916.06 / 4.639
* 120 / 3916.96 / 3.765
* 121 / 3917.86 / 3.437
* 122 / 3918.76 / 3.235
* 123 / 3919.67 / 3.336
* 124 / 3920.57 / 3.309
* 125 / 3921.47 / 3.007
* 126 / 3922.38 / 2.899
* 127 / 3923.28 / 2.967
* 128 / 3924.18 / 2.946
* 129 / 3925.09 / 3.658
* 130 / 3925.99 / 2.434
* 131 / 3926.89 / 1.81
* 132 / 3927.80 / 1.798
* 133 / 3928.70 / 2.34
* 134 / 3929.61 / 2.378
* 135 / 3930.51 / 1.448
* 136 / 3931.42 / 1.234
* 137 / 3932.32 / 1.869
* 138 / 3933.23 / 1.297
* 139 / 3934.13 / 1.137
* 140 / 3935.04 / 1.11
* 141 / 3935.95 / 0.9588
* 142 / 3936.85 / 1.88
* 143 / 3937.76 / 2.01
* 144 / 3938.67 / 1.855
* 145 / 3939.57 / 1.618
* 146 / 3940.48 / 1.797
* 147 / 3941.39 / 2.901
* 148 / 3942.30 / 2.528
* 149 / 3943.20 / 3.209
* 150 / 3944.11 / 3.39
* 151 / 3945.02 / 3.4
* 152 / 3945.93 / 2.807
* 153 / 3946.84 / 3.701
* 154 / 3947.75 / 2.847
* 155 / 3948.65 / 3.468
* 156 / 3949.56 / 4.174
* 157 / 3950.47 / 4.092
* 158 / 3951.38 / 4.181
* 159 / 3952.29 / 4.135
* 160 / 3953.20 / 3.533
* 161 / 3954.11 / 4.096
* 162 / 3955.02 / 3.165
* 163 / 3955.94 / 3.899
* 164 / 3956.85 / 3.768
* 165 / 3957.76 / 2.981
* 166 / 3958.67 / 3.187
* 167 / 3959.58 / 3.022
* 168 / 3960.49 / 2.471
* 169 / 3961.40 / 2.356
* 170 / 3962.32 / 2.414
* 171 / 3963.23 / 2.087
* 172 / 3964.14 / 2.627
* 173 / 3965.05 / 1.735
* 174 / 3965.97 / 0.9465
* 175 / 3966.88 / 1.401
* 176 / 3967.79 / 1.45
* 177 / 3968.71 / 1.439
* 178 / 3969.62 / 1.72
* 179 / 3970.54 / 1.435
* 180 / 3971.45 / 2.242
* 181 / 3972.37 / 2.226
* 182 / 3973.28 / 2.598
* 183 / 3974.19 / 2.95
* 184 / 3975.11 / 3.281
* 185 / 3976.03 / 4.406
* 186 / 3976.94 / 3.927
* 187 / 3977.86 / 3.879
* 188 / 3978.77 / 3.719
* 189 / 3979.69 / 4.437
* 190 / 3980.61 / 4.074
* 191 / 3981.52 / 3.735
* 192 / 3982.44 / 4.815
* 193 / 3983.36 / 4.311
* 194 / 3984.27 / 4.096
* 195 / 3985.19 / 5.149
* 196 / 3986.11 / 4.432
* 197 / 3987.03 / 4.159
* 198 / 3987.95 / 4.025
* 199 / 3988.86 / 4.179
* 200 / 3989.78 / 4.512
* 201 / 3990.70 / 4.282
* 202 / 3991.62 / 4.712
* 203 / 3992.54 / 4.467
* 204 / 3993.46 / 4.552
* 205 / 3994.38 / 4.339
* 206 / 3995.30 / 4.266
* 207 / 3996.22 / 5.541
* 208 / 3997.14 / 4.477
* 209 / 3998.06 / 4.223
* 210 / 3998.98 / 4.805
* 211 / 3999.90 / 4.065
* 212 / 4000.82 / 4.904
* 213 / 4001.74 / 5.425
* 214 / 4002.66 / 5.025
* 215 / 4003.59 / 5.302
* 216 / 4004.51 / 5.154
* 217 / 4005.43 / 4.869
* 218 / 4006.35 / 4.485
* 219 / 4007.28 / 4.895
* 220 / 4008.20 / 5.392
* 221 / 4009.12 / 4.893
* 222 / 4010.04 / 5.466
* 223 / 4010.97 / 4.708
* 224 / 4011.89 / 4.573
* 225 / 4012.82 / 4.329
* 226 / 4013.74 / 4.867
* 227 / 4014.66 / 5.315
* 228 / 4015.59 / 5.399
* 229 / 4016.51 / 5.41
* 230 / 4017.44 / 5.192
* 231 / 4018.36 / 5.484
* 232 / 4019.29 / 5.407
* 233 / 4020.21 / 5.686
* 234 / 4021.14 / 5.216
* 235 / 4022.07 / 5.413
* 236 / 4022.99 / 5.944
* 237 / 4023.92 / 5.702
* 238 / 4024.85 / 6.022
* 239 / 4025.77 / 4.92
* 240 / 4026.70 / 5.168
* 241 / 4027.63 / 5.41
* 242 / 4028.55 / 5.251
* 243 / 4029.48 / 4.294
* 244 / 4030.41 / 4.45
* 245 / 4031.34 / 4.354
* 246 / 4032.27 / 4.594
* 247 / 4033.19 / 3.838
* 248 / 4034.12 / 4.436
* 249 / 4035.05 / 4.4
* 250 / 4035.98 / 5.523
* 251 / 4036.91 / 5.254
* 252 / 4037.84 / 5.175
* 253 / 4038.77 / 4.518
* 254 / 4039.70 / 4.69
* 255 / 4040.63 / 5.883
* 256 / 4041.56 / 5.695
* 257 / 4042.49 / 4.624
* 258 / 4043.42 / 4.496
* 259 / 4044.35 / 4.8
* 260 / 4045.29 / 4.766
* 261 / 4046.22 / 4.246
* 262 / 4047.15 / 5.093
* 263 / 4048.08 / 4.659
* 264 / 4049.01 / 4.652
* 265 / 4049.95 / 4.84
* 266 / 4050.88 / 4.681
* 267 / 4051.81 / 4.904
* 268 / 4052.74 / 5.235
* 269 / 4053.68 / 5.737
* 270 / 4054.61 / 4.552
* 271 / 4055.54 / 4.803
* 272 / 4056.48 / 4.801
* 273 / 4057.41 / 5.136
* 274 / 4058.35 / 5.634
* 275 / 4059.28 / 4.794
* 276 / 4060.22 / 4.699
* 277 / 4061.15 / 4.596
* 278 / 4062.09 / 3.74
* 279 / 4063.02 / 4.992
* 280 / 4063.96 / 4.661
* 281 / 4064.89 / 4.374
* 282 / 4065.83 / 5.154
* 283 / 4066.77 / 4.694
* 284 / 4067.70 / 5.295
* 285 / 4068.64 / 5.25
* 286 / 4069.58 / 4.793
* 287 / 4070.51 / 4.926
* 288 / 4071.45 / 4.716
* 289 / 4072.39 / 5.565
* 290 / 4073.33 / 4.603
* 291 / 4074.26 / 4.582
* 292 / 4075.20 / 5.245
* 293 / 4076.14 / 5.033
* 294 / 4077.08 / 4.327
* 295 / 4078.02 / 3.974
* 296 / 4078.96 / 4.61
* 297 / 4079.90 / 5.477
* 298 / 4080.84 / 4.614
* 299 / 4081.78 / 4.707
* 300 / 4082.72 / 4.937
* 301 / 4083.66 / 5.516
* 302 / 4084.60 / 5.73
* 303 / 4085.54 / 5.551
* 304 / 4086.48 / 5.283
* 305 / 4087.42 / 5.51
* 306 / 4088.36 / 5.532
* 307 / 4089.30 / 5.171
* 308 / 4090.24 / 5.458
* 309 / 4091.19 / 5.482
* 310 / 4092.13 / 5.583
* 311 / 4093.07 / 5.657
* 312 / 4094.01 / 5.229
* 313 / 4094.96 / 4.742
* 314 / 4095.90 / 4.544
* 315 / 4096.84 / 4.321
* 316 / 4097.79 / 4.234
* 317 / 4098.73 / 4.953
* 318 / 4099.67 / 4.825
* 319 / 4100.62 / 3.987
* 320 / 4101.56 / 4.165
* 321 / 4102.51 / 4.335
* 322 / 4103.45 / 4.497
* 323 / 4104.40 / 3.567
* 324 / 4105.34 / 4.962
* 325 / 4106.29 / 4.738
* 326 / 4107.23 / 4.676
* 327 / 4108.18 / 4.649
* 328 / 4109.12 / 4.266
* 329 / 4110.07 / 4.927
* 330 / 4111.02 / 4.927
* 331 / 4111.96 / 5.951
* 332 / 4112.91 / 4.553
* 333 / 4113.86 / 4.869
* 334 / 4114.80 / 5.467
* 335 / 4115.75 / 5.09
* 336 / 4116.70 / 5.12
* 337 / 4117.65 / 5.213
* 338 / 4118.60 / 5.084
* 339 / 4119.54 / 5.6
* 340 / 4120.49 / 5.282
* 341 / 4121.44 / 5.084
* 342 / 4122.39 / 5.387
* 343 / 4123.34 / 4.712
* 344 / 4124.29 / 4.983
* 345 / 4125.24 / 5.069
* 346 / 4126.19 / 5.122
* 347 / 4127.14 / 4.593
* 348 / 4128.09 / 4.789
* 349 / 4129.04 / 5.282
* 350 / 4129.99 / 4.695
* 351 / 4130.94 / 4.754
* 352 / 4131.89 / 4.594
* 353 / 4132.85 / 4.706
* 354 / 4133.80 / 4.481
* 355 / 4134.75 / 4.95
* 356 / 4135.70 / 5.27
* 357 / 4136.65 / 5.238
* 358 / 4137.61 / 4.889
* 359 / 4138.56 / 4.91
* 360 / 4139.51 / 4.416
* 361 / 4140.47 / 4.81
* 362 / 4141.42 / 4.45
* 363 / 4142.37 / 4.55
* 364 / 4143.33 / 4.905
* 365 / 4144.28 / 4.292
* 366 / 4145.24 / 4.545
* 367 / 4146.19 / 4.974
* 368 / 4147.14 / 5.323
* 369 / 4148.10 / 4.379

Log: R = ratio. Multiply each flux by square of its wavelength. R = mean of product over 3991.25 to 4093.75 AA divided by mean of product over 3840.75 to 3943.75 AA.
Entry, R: 1.97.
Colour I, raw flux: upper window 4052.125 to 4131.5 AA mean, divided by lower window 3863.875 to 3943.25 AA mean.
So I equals 1.7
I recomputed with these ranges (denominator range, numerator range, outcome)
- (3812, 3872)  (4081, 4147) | 2.25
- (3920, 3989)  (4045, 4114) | 1.69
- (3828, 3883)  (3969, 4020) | 1.95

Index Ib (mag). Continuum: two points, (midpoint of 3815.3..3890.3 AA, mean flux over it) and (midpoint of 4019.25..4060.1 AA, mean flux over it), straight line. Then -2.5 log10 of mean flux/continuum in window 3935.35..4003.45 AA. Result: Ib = 0.18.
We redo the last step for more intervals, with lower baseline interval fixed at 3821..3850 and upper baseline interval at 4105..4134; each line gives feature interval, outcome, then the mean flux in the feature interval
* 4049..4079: -0.11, 4.84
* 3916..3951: 0.14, 2.61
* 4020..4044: -0.24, 5.03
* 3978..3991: -0.21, 4.27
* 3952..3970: 0.24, 2.61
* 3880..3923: -0.24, 3.31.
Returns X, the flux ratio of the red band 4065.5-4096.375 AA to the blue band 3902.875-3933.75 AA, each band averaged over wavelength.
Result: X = 1.64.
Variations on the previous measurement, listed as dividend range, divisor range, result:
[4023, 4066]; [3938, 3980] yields 1.69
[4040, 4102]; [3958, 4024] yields 1.21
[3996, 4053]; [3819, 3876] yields 2.30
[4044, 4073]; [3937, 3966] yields 1.64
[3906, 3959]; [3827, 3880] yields 1.34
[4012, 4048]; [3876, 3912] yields 1.61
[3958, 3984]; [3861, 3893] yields 1.08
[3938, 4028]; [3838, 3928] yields 1.39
